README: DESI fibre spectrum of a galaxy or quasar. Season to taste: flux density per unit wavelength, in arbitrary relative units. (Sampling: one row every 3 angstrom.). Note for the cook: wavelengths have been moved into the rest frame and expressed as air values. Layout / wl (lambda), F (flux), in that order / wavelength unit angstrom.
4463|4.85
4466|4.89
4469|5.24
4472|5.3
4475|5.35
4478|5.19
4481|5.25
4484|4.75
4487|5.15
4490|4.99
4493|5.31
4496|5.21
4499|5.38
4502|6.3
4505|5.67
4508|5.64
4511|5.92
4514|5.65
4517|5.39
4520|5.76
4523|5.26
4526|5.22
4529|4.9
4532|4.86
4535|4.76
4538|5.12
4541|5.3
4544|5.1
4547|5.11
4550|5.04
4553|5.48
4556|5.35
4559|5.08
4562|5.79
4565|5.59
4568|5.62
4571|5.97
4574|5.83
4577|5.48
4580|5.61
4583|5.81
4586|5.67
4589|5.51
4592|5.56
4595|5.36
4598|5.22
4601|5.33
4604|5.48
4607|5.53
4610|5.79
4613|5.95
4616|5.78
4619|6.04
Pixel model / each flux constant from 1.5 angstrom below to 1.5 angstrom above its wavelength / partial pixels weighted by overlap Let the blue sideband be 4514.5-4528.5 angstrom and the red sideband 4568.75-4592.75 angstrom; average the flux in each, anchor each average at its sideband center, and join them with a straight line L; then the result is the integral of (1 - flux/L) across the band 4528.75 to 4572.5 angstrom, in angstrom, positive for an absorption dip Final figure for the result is 2.0 angstrom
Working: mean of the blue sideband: 5.39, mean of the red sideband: 5.68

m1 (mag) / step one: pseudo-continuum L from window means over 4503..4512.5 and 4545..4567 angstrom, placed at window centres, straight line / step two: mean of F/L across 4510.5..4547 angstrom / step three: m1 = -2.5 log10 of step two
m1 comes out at 0.07 mag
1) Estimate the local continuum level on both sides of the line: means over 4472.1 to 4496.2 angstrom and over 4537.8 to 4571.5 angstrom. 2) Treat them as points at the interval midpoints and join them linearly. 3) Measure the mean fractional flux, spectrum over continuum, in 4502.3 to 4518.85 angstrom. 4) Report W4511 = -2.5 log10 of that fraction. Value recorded -0.09 mag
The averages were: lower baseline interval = 5.16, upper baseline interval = 5.37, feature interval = 5.7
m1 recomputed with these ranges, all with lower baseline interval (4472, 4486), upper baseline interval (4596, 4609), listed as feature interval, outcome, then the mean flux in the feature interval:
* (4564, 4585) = -0.07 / 5.7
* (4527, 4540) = 0.07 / 4.94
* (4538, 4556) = 0.02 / 5.21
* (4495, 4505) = -0.09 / 5.66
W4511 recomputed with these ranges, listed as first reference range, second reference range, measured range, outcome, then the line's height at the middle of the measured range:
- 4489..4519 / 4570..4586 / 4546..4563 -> 0.07 mag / 5.67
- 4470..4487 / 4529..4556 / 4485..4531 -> -0.06 mag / 5.14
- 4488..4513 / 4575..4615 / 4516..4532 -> 0.06 mag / 5.55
